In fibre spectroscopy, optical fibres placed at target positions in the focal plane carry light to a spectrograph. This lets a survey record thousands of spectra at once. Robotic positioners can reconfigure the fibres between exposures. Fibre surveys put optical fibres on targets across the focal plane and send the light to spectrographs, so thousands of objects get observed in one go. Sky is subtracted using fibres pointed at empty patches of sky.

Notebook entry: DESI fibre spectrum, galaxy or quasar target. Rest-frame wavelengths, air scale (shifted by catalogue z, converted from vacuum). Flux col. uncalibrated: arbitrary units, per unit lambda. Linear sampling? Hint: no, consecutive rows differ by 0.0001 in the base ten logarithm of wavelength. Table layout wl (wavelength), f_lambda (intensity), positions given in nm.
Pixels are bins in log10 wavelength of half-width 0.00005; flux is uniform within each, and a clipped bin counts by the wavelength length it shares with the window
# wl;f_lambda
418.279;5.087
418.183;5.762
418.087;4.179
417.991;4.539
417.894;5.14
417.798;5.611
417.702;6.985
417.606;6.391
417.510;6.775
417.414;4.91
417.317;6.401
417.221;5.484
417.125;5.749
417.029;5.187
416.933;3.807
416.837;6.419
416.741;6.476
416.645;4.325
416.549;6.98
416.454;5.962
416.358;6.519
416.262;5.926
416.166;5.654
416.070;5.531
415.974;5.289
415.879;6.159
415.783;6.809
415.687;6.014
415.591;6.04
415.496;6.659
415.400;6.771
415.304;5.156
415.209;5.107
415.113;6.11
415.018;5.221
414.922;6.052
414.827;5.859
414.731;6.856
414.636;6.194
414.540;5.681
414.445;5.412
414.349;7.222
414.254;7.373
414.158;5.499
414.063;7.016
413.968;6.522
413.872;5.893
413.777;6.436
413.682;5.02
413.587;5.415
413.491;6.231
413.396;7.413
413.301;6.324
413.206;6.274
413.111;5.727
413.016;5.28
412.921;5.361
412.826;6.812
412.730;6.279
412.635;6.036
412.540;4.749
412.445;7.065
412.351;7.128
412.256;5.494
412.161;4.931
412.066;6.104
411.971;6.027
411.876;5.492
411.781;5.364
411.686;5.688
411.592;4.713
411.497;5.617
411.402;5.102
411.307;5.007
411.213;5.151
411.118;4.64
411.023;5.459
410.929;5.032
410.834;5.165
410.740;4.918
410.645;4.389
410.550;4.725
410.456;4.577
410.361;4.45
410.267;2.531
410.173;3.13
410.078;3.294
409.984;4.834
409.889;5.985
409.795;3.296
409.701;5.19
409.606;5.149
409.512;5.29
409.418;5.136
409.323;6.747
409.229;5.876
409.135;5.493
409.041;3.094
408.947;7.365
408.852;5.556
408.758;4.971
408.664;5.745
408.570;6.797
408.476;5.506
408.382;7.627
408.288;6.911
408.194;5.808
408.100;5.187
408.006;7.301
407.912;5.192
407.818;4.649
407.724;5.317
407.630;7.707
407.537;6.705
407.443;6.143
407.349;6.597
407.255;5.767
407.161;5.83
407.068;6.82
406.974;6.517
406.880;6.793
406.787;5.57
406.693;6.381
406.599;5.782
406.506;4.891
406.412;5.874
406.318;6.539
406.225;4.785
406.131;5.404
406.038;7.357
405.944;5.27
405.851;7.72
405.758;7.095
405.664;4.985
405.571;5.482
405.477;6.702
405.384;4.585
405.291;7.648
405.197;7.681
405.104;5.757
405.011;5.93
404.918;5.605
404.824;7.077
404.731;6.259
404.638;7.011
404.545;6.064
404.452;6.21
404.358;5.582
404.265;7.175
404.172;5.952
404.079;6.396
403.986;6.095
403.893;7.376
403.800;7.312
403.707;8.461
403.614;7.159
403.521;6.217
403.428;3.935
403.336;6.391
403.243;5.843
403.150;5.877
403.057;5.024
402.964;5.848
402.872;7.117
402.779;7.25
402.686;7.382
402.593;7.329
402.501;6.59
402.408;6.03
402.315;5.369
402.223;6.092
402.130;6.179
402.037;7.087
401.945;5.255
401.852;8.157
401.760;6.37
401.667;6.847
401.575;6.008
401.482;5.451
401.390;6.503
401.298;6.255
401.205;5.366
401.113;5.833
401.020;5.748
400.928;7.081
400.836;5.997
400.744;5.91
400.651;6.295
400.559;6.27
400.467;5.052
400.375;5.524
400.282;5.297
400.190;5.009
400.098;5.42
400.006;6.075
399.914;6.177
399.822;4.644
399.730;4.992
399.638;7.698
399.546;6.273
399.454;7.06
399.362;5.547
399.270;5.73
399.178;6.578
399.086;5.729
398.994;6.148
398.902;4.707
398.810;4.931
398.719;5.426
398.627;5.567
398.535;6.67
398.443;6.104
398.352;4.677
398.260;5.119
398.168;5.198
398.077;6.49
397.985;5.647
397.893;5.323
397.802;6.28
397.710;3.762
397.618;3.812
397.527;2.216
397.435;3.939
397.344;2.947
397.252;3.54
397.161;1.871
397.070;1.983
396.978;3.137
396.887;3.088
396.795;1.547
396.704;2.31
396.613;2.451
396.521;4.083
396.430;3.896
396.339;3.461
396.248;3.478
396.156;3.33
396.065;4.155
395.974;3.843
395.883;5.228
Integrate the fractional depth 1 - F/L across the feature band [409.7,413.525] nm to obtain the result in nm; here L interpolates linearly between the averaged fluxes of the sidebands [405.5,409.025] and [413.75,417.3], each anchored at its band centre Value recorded 0.468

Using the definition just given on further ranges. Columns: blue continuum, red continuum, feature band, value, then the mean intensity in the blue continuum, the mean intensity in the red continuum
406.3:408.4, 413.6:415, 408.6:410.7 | 0.44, 6.14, 6.18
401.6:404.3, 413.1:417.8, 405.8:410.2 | 0.37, 6.48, 6.02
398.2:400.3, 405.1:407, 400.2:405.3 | -0.31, 5.72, 6.14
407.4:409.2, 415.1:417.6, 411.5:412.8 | 0.03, 5.95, 5.86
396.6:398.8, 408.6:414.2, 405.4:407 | -0.35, 4.17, 5.42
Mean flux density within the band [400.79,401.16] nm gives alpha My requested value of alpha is 6.17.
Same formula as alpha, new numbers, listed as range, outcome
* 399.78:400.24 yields 5.48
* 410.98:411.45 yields 5.06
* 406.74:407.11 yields 6.42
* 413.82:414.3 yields 6.45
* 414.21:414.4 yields 7.26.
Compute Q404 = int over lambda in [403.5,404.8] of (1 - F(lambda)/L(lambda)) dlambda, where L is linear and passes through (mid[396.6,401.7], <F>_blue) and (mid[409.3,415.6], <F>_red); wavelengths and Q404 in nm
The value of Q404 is -0.34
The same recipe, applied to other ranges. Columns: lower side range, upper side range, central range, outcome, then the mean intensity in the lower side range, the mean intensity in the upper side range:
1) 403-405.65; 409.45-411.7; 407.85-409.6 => -0.221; 6.3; 4.71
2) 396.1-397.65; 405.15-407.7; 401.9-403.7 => -0.451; 3.01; 6.24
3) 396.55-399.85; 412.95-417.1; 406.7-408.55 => -0.272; 4.7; 5.99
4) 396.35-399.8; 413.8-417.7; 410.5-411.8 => 0.135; 4.65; 6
